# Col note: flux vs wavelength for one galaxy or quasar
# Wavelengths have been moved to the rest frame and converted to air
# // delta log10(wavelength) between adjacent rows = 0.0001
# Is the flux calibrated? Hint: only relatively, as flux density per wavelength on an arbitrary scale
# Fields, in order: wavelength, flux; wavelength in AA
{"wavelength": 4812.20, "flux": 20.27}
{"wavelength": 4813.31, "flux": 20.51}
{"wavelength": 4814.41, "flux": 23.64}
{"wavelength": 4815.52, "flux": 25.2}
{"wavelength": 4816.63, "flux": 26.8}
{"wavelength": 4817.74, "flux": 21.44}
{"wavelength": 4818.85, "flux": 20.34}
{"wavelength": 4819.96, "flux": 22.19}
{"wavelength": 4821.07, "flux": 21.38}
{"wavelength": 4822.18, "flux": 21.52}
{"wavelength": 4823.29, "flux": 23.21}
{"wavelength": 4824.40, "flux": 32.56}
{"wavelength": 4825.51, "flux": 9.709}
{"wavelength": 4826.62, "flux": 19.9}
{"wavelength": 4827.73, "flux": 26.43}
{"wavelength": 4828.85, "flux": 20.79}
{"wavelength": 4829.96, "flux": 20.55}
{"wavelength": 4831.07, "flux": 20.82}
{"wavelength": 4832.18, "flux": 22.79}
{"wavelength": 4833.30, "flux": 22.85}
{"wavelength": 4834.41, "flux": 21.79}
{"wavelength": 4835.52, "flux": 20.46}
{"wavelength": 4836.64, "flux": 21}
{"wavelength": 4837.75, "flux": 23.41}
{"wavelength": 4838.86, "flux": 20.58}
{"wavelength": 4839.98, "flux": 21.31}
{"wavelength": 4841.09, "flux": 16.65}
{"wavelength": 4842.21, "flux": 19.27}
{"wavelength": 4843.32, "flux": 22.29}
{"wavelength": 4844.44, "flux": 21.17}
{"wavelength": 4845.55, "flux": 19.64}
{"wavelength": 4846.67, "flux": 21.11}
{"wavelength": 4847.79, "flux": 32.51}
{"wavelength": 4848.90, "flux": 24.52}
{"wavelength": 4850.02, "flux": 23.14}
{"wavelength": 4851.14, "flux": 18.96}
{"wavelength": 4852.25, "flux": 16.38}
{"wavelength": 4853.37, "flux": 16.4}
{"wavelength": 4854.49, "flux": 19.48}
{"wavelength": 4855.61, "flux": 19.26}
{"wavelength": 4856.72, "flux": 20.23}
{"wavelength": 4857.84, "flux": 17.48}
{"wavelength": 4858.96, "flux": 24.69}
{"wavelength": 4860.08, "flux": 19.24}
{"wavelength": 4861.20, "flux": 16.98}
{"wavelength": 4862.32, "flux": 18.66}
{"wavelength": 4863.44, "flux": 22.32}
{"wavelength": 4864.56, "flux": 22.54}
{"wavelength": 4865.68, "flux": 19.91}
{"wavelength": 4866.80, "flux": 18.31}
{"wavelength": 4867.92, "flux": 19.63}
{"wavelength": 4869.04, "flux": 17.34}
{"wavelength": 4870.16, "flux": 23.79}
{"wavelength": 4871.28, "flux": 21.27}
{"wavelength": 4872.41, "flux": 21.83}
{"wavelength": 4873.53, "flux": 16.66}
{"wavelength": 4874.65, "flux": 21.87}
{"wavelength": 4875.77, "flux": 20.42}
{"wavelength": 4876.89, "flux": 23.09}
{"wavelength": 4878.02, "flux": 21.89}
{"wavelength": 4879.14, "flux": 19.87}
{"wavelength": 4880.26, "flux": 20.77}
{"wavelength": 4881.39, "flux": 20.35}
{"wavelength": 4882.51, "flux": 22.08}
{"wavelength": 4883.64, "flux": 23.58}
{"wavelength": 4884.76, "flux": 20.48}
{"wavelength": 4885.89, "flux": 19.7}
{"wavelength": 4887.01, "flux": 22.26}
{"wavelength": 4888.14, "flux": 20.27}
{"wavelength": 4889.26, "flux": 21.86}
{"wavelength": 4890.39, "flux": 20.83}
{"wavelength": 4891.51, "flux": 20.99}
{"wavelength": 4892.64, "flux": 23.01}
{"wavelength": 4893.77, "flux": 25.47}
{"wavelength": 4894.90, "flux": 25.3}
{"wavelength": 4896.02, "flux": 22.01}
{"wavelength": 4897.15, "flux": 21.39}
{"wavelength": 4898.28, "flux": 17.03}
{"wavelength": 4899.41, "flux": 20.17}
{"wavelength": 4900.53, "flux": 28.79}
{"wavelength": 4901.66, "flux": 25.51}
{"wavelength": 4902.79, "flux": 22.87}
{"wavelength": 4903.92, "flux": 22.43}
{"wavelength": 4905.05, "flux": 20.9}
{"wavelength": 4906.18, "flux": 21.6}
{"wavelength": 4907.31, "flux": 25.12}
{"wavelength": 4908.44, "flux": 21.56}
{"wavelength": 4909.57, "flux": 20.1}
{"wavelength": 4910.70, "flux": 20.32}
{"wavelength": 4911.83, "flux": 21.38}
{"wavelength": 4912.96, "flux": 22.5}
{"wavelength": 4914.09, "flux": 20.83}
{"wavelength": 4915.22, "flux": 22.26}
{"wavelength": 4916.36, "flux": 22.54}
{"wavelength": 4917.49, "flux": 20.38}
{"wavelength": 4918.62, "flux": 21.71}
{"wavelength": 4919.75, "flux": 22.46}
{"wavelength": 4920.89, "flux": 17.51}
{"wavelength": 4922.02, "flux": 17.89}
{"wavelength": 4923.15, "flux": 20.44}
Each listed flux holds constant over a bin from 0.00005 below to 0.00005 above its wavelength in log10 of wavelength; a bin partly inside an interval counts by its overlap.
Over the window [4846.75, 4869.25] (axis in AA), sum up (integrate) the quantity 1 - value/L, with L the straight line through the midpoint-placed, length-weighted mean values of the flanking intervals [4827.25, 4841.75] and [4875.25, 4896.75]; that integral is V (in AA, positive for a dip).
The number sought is 1.2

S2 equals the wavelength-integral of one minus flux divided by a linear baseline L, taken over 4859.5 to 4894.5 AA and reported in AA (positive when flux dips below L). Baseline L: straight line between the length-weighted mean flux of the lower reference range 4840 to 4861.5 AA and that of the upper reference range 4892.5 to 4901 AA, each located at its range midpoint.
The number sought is 1.54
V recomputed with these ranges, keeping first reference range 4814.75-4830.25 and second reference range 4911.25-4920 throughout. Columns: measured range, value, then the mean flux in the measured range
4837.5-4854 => 0.8 AA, 21.1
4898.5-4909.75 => -0.5 AA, 22.8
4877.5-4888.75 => 0.4 AA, 21.1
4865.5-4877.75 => 0.9 AA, 20.4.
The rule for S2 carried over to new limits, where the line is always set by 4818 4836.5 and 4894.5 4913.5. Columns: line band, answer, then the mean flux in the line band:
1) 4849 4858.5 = 1.1 AA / 19.2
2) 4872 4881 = 0.5 AA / 20.8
